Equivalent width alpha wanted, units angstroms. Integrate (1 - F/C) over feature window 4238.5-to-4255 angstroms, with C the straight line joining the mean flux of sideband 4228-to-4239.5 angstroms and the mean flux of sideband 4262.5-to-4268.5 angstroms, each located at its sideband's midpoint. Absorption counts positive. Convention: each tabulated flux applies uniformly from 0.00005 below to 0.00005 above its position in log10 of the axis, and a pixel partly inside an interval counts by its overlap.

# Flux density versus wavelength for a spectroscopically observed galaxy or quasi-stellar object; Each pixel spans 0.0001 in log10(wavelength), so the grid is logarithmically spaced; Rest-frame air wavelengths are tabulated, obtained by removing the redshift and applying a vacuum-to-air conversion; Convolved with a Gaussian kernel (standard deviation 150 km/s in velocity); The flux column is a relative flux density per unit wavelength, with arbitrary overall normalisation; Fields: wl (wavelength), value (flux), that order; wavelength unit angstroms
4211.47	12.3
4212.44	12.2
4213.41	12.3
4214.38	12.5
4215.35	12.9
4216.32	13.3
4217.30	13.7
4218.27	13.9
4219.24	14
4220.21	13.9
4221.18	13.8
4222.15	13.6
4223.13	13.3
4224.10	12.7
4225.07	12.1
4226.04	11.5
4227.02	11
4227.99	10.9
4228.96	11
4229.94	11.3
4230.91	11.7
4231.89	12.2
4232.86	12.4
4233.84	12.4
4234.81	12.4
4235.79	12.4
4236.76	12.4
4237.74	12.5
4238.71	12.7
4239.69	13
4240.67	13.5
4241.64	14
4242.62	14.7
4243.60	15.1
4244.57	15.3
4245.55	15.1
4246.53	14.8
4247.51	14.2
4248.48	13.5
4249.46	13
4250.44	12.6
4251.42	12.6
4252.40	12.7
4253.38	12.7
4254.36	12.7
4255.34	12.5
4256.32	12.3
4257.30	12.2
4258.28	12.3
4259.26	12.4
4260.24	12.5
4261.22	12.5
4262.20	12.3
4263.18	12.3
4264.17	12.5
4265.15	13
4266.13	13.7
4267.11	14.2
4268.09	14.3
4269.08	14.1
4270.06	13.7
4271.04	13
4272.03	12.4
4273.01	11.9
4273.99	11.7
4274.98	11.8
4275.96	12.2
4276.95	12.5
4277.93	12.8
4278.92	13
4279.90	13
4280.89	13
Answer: -1.4 angstroms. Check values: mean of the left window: 12.1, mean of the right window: 13.3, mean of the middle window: 13.7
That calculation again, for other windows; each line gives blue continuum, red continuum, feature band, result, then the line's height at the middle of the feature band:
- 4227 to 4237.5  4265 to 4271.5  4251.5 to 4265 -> 0.78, 13.2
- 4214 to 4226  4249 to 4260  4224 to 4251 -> 0.00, 12.9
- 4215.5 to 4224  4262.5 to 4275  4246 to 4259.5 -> 0.30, 13.2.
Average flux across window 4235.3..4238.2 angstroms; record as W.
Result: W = 12.4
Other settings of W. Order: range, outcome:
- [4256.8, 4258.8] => 12.3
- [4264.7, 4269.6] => 13.9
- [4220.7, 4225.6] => 13.1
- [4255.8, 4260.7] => 12.3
